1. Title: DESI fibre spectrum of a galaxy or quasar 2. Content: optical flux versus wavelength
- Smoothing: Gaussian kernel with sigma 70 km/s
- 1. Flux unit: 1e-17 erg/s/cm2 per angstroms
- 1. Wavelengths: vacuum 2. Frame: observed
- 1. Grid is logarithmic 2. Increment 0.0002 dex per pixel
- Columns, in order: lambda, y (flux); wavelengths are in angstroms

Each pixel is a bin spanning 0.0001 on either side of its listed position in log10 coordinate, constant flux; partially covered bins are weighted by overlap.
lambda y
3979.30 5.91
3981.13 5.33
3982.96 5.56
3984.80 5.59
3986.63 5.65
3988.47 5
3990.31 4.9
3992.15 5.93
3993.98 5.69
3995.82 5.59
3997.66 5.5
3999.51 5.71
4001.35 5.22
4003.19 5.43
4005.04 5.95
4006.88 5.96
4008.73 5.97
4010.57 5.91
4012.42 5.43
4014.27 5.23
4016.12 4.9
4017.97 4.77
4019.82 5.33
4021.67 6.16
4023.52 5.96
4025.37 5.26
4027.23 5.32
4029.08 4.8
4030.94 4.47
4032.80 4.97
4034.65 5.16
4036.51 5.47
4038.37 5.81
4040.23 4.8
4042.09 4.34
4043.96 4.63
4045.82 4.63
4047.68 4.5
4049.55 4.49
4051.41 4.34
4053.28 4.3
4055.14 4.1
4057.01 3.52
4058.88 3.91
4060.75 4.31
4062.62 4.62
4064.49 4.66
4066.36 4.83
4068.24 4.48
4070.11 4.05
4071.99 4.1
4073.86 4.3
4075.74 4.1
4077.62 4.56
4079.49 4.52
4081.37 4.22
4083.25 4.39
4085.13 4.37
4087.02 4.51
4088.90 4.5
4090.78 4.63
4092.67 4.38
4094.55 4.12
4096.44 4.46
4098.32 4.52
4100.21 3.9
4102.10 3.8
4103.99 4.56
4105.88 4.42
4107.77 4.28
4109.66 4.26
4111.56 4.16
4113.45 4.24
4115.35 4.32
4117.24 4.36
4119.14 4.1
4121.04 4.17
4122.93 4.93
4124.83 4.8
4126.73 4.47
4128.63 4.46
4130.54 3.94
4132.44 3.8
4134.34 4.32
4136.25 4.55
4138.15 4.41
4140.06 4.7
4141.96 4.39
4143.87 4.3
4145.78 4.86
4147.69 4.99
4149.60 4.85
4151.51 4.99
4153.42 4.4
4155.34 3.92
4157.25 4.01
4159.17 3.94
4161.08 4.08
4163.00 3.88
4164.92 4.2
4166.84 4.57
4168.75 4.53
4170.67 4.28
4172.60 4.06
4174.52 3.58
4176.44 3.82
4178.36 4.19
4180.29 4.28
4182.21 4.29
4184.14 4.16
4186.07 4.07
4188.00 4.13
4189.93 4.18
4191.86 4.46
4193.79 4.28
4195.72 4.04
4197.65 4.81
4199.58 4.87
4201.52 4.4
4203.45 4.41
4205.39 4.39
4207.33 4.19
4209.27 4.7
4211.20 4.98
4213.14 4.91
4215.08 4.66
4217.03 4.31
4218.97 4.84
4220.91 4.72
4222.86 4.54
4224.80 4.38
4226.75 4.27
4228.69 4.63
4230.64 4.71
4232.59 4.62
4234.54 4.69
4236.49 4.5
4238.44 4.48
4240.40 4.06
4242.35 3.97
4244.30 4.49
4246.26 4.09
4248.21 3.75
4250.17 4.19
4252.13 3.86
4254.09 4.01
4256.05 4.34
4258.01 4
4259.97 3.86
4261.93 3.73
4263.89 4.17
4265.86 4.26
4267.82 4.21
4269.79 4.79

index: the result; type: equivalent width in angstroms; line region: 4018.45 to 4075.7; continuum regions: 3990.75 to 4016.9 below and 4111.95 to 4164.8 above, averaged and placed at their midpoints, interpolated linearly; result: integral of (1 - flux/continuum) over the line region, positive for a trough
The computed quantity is 5.5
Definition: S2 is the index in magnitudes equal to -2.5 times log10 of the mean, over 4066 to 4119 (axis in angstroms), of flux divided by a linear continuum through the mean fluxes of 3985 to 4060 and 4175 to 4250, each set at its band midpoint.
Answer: 0.13 mag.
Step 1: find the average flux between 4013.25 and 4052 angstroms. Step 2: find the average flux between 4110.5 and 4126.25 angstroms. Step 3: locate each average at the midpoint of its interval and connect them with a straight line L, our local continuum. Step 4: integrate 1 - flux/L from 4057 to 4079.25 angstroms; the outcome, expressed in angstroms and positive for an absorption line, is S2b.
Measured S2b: 2.0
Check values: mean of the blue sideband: 5.02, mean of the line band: 4.33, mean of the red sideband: 4.39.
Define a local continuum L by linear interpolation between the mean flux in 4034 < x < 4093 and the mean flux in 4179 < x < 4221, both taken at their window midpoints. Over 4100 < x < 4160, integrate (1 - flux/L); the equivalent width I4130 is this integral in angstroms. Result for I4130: 1.3 angstroms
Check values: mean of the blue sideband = 4.48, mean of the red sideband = 4.45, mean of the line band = 4.37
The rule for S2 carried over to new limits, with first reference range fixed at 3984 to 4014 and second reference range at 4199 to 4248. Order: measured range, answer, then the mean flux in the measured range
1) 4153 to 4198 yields 0.138 mag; 4.16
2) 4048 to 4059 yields 0.271 mag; 4.15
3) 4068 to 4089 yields 0.198 mag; 4.33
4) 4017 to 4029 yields 0.009 mag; 5.42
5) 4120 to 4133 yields 0.136 mag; 4.38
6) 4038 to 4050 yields 0.144 mag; 4.7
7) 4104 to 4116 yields 0.174 mag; 4.3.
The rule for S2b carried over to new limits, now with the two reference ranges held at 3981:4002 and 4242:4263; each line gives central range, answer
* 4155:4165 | 1.2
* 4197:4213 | -1.2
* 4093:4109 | 2.0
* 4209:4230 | -2.1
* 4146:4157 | 0.0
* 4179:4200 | 0.3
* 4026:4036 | 0.5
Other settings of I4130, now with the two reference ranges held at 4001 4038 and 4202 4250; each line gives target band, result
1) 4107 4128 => 2.4 angstroms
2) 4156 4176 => 2.7 angstroms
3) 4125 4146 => 2.1 angstroms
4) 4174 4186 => 1.5 angstroms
